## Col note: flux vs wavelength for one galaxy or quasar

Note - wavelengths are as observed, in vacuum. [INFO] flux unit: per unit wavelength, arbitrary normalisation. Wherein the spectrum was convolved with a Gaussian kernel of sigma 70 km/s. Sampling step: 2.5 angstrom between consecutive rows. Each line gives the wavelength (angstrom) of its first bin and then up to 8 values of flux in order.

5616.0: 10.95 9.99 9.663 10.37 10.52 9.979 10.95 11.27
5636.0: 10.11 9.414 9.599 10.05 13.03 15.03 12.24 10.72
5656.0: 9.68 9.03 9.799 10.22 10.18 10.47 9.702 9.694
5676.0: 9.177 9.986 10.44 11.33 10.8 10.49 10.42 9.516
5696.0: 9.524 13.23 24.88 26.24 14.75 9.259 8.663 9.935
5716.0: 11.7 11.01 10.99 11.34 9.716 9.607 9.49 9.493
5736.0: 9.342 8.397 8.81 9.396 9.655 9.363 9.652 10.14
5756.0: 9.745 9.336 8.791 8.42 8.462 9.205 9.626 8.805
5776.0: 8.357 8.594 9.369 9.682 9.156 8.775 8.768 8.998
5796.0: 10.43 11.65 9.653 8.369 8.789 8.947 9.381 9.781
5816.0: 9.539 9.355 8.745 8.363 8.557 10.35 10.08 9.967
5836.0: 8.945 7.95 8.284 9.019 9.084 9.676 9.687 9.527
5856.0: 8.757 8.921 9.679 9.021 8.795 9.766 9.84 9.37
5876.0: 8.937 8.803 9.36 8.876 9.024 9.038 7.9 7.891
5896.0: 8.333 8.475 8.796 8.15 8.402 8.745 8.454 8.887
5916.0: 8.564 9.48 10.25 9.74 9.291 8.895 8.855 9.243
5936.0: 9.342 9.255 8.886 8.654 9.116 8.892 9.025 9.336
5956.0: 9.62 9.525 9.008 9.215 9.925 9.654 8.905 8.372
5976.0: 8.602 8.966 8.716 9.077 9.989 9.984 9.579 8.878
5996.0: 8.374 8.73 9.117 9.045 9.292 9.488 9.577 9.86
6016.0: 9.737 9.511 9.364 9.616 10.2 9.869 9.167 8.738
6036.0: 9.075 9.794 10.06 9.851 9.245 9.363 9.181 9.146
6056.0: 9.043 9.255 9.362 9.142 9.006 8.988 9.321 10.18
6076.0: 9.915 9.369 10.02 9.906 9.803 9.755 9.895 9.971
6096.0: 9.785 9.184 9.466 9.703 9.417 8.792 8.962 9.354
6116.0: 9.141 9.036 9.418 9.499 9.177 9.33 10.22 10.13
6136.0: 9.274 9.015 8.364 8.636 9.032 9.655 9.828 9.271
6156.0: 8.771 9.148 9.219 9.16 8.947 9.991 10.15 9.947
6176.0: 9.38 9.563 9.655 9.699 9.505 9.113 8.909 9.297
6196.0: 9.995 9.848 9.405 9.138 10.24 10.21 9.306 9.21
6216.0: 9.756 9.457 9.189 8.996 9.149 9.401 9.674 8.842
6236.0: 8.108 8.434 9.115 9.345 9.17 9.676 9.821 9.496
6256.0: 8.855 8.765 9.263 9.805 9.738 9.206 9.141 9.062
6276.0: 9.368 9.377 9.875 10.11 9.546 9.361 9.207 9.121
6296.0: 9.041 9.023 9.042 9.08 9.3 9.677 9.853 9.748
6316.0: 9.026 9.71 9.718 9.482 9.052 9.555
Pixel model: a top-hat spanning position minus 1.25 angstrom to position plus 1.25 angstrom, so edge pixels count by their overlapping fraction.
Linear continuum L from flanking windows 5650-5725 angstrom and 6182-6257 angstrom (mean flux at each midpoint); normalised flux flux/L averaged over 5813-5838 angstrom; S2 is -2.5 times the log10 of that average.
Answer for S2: 0.18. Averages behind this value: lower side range 11.5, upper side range 9.35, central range 9.31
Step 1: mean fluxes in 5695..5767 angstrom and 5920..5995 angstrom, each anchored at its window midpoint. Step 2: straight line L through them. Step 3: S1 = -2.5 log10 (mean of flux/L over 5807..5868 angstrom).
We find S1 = 0.11 mag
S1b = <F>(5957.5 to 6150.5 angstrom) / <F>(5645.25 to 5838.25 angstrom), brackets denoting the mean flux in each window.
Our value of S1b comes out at 0.91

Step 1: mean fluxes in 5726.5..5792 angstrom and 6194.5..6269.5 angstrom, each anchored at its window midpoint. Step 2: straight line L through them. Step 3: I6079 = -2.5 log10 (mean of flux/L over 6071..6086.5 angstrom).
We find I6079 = -0.06 mag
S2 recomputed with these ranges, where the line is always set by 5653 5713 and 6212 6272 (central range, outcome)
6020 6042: 0.06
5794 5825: 0.18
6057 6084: 0.05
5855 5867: 0.20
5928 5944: 0.16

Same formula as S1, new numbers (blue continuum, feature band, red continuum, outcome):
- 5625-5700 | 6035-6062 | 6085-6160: 0.02 mag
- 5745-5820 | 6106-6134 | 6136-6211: 0.01 mag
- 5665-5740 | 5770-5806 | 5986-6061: 0.17 mag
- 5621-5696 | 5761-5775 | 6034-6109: 0.15 mag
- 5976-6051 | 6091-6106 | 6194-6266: -0.03 mag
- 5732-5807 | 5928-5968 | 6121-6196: 0.01 mag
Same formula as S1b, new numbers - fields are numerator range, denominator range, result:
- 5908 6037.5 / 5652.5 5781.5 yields 0.88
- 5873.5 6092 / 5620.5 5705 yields 0.81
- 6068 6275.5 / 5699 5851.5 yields 0.94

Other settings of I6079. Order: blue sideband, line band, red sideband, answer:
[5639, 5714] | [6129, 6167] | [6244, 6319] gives 0.07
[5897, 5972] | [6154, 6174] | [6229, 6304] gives -0.02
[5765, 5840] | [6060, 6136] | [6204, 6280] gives -0.03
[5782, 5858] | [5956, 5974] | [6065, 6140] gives 0.01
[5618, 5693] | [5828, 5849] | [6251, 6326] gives 0.11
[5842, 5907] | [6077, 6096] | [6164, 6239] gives -0.06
